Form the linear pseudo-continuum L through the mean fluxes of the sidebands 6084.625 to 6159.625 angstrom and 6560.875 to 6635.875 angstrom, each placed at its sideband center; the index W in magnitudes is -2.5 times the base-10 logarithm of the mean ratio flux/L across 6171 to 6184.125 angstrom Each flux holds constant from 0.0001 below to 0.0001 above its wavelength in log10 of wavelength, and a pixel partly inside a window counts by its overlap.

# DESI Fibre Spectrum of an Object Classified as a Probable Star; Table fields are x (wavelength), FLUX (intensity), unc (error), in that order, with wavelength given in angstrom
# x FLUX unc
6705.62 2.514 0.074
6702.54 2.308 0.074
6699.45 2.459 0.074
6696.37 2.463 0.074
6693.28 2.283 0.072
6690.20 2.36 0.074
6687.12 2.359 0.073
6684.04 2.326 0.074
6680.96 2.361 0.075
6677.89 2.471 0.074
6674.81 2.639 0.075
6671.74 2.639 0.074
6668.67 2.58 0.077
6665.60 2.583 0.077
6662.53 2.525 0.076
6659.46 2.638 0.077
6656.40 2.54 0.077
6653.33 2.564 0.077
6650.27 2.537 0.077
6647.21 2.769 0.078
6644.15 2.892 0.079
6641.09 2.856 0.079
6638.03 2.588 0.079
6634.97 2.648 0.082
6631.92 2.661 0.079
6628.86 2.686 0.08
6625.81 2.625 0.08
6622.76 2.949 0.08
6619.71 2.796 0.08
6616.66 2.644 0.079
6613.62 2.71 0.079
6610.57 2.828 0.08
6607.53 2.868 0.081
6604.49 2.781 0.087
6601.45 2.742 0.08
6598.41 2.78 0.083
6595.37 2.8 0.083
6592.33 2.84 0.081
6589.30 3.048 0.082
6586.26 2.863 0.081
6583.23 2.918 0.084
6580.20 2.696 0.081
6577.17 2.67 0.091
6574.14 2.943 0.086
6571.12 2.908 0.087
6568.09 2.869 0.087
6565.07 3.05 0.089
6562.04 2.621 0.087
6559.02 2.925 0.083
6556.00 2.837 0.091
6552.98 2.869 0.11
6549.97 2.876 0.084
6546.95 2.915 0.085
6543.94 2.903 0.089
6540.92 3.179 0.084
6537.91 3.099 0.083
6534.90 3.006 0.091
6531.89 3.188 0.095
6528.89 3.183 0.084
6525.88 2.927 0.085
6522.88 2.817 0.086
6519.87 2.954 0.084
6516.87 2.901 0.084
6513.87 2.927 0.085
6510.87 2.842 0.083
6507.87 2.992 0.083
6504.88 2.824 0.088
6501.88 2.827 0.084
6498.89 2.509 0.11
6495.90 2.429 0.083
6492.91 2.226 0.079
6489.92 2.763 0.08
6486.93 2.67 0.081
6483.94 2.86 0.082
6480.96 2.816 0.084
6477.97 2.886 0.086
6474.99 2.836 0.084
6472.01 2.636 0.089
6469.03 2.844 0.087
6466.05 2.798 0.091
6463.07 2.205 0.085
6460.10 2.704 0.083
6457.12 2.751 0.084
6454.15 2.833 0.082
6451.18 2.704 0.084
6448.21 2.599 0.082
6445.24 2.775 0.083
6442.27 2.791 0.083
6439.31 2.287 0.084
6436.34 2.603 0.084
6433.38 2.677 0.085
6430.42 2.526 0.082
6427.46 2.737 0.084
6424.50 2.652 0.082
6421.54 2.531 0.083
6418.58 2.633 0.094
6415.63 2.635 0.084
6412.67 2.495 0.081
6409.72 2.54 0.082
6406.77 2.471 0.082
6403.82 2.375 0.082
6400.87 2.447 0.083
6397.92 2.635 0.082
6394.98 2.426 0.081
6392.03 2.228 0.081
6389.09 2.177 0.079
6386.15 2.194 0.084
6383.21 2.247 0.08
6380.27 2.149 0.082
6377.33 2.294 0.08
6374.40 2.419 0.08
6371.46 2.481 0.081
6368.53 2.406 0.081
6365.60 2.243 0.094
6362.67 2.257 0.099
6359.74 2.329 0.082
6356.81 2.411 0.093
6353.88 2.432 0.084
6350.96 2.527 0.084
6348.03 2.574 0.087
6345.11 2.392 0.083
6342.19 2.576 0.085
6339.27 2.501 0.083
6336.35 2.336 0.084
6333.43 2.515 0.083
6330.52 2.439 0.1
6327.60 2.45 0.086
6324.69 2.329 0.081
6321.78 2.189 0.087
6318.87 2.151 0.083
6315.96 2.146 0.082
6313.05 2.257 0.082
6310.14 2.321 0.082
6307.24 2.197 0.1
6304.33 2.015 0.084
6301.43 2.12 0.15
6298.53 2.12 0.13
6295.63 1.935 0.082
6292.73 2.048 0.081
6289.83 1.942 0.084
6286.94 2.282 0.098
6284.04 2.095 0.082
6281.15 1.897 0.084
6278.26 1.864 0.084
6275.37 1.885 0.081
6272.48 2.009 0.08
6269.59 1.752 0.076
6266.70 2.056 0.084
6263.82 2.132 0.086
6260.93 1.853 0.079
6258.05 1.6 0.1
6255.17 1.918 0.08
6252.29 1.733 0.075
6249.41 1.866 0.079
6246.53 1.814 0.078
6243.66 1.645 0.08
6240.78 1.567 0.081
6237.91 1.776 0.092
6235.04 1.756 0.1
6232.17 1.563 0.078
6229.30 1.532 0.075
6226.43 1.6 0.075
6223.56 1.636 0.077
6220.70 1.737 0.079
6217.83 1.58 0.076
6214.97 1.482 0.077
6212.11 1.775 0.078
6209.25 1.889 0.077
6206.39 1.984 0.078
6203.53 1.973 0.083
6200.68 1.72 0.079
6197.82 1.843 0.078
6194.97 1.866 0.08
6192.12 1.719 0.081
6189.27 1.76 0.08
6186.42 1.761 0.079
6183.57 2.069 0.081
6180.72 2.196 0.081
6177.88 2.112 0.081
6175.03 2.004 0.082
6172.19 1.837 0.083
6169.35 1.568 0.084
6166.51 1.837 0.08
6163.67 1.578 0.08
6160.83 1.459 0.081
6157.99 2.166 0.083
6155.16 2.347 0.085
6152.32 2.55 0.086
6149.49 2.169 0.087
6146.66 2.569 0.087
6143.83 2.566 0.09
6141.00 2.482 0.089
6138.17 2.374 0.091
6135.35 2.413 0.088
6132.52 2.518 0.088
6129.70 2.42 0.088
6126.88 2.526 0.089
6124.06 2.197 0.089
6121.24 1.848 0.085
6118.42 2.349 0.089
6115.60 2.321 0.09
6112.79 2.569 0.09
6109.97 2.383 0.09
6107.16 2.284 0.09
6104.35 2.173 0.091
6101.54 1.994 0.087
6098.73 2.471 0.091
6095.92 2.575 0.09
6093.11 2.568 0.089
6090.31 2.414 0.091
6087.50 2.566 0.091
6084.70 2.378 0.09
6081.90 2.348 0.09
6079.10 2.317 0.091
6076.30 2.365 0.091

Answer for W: 0.18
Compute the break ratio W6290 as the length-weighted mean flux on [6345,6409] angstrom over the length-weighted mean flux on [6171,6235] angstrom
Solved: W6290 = 1.32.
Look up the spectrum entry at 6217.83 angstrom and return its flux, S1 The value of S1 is 1.58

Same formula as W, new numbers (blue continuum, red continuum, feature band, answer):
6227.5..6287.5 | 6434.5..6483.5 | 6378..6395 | 0.08 mag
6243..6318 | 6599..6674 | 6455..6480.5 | -0.15 mag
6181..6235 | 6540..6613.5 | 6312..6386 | -0.09 mag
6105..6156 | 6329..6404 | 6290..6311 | 0.14 mag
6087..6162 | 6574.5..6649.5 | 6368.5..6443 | 0.06 mag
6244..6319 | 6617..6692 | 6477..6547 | -0.20 mag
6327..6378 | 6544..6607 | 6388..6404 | 0.05 mag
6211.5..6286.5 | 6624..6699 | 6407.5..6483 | -0.23 mag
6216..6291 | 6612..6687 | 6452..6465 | -0.18 mag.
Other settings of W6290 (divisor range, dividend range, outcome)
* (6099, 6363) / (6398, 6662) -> 1.33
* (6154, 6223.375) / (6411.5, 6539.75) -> 1.49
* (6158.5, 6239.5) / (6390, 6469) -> 1.45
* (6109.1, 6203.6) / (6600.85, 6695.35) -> 1.24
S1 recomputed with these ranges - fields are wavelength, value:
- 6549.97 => 2.876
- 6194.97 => 1.866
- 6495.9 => 2.429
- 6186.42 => 1.761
